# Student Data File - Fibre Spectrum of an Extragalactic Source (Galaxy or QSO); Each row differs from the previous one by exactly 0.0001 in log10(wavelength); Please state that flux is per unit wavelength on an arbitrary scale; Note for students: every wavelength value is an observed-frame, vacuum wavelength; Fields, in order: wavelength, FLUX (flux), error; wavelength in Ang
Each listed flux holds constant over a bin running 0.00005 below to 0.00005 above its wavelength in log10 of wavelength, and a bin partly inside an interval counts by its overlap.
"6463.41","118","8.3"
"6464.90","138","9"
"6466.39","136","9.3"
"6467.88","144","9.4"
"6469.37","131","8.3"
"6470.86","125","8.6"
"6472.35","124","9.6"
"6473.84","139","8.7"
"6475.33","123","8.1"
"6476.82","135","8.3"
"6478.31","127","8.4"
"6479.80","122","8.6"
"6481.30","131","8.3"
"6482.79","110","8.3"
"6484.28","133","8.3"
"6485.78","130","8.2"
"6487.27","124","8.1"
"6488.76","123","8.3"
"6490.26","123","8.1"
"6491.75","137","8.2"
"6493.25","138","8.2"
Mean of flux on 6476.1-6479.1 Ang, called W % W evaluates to 131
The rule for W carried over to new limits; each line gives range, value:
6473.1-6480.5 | 129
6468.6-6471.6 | 128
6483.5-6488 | 129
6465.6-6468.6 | 140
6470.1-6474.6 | 129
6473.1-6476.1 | 131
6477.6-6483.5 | 122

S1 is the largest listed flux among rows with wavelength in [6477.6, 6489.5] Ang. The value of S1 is 133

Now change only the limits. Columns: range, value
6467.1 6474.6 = 144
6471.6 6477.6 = 139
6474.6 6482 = 135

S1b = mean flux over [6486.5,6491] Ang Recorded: 123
